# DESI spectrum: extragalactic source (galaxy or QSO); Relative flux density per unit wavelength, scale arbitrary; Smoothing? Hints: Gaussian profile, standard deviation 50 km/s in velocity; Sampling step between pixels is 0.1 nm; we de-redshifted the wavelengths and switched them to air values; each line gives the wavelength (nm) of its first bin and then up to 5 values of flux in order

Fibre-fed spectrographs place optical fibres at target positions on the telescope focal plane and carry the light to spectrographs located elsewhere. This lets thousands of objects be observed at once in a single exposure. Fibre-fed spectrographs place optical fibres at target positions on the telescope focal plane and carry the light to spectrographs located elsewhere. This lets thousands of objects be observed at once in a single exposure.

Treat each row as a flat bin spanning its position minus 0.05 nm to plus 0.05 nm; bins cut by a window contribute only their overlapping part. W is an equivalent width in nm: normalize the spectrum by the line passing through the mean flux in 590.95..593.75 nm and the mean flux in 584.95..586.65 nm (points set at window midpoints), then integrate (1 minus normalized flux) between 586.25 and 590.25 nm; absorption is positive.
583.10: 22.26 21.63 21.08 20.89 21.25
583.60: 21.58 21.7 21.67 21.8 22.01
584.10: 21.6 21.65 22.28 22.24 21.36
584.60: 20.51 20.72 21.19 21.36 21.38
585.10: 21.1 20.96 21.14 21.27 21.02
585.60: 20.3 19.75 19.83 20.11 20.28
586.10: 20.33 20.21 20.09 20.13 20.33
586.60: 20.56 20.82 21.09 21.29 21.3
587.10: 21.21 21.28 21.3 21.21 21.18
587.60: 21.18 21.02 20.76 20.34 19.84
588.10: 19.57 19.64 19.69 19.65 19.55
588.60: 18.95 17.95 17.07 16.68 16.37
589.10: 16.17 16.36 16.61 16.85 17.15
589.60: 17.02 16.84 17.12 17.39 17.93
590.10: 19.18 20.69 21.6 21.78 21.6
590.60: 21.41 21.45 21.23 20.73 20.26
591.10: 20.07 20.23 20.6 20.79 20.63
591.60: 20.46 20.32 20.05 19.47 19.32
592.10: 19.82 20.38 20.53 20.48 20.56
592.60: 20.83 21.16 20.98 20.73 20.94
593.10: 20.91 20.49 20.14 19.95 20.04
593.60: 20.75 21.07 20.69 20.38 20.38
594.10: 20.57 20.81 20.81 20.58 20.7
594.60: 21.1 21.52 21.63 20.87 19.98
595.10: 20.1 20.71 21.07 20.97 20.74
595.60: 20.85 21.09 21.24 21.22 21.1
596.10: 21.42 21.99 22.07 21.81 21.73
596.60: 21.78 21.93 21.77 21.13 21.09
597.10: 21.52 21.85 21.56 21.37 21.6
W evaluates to 0.24 nm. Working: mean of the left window 20.5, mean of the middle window 19.2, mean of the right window 20.4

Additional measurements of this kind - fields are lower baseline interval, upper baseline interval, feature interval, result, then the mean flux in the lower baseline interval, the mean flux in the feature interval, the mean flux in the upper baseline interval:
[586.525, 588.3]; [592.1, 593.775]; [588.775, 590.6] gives 0.23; 20.8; 18.1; 20.6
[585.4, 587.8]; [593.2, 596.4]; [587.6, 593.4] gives 0.33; 20.7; 19.6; 20.9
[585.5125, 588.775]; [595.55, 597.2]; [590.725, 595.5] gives 0.11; 20.3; 20.6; 21.5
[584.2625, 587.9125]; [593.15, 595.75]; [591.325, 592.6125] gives 0.03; 20.9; 20.3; 20.7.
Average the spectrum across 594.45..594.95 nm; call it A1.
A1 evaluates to 21.2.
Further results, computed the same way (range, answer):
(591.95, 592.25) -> 19.8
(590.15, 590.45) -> 21.4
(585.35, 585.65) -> 20.9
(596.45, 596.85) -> 21.8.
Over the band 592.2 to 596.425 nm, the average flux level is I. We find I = 20.8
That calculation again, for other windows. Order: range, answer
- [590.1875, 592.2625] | 20.6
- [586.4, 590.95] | 19.5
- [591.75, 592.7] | 20.2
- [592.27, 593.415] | 20.7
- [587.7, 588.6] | 19.9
